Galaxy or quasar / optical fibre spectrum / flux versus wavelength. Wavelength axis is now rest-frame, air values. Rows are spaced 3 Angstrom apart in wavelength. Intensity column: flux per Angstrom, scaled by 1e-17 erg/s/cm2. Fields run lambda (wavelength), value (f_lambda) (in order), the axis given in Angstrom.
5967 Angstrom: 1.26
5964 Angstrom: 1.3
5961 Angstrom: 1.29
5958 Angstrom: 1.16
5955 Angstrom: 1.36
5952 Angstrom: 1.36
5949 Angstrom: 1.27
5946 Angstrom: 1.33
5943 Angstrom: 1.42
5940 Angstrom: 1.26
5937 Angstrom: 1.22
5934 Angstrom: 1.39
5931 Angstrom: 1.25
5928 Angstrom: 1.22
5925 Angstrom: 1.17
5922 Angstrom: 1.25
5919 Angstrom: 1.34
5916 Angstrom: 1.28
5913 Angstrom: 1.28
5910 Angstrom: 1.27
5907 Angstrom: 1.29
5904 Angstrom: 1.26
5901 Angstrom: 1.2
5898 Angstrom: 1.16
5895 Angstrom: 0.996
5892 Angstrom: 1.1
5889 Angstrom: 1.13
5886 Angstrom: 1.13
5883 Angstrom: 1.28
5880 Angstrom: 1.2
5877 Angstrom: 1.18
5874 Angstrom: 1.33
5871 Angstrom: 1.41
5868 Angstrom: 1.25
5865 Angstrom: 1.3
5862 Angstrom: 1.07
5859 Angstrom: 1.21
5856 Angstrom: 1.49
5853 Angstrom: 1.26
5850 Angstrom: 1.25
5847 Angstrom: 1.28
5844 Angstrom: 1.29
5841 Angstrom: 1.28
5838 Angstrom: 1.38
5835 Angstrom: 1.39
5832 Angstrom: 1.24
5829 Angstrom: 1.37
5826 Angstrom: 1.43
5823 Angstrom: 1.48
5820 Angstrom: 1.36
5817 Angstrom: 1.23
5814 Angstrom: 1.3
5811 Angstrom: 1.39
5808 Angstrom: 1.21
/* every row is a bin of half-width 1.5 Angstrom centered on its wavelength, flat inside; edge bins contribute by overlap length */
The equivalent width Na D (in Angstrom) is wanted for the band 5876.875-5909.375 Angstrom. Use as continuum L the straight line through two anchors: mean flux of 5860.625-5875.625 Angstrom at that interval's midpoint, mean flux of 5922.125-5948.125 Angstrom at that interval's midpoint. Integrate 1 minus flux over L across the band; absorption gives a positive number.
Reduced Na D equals 2.50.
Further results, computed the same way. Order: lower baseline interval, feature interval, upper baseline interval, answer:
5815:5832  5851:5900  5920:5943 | 3.6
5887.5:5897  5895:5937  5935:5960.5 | -2.7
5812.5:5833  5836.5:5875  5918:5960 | 1.1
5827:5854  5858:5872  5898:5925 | 0.5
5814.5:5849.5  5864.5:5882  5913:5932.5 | 0.3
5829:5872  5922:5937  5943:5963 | 0.6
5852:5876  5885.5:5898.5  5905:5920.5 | 1.9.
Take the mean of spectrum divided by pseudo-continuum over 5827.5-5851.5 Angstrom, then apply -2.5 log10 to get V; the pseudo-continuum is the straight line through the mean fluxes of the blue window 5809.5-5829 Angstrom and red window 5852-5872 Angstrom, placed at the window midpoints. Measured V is 0.01 mag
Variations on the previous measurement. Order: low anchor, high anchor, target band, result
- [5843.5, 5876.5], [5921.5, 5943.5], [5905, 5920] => -0.016 mag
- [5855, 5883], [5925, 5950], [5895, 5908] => 0.069 mag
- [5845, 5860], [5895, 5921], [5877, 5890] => 0.073 mag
